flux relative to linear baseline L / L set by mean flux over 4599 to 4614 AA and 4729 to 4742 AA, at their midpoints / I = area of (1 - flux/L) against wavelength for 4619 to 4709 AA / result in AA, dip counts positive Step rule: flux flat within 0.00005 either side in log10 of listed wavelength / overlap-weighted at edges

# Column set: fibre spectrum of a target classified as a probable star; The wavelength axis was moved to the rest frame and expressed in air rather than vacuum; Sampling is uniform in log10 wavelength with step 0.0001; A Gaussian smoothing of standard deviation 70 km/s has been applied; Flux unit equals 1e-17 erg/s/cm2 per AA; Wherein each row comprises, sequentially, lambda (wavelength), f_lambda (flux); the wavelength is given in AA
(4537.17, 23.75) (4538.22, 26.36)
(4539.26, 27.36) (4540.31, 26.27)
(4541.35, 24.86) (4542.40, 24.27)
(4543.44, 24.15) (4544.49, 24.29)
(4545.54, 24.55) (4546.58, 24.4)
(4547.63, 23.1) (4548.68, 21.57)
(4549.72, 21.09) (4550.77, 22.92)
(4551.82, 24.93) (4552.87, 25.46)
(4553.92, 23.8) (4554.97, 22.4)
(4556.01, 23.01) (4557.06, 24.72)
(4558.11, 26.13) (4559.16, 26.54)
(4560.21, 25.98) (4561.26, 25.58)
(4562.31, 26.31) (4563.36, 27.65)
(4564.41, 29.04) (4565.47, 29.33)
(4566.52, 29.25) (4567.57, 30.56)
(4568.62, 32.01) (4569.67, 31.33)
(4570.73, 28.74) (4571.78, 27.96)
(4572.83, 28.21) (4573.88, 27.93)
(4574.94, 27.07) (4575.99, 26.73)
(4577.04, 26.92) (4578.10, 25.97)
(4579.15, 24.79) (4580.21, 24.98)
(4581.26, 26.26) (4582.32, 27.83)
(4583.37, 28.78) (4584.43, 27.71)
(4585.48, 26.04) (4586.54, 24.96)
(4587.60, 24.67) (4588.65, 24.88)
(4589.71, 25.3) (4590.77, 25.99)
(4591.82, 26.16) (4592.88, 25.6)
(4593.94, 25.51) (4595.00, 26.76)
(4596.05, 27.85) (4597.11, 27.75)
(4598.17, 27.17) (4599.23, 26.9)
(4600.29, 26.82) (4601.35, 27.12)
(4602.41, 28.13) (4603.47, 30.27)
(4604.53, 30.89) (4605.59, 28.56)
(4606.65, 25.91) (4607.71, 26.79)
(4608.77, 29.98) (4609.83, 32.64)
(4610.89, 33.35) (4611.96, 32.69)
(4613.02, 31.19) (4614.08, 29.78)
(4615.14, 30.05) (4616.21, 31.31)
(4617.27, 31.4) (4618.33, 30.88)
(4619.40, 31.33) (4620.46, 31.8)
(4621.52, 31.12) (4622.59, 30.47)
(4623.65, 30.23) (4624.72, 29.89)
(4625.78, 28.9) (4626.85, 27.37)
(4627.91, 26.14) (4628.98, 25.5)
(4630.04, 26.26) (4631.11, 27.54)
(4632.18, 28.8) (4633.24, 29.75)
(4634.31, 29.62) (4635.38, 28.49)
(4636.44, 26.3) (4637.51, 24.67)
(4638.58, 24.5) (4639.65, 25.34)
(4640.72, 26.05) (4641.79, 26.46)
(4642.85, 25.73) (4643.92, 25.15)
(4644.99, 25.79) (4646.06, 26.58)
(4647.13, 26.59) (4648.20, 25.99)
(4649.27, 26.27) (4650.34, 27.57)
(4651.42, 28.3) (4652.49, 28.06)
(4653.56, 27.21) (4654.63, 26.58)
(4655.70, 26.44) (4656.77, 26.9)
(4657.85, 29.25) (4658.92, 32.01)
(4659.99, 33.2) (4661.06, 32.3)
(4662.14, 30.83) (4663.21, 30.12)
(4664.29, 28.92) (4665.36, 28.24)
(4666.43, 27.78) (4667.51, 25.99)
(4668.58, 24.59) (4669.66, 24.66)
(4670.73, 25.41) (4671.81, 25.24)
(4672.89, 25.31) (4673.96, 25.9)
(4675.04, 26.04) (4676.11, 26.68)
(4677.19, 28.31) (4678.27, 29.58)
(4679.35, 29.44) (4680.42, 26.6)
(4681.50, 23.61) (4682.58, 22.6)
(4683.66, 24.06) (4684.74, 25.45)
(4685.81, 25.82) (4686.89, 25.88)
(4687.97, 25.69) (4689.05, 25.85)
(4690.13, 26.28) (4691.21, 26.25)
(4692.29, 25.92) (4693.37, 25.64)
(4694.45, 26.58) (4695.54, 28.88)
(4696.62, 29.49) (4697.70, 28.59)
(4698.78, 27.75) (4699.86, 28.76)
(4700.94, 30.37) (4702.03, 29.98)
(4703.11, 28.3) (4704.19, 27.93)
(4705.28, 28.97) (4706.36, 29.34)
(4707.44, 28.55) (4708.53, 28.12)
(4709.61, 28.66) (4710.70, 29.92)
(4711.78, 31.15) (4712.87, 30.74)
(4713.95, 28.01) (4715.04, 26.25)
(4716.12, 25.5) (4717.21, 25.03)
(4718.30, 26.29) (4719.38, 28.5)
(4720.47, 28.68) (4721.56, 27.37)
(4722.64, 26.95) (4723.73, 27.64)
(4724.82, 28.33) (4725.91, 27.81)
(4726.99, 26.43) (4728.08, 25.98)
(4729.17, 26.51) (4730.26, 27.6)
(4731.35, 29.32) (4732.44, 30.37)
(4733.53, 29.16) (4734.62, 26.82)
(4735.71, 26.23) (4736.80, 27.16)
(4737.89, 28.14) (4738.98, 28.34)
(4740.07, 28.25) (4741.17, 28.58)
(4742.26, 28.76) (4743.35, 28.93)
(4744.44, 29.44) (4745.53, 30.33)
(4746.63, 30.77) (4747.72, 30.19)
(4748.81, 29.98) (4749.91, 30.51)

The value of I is 4.2 AA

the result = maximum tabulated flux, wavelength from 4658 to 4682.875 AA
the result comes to 33.2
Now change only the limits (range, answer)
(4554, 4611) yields 33.35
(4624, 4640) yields 29.89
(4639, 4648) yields 26.59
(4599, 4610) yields 32.64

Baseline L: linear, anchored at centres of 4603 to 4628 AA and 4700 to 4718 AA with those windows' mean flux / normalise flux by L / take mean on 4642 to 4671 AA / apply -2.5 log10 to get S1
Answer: 0.068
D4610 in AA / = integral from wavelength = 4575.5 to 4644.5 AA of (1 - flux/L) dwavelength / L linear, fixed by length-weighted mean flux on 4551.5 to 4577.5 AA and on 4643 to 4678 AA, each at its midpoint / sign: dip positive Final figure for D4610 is -1.5 AA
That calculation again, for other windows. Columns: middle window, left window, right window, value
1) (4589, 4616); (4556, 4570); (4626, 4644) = -1.15 AA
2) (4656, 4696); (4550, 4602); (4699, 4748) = 1.00 AA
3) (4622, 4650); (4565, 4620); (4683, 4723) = 0.88 AA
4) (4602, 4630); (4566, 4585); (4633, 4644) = -2.88 AA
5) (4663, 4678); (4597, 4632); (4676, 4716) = 0.78 AA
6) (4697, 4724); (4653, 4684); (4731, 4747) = -0.15 AA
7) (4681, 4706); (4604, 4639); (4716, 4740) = 1.01 AA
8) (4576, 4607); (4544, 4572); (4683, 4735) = -0.48 AA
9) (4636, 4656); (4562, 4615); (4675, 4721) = 1.00 AA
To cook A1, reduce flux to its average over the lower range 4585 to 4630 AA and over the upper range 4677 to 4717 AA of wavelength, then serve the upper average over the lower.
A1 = 0.97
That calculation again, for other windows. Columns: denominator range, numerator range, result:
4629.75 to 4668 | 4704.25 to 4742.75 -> 1.01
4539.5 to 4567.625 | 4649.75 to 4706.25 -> 1.09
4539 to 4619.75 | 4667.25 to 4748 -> 1.01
